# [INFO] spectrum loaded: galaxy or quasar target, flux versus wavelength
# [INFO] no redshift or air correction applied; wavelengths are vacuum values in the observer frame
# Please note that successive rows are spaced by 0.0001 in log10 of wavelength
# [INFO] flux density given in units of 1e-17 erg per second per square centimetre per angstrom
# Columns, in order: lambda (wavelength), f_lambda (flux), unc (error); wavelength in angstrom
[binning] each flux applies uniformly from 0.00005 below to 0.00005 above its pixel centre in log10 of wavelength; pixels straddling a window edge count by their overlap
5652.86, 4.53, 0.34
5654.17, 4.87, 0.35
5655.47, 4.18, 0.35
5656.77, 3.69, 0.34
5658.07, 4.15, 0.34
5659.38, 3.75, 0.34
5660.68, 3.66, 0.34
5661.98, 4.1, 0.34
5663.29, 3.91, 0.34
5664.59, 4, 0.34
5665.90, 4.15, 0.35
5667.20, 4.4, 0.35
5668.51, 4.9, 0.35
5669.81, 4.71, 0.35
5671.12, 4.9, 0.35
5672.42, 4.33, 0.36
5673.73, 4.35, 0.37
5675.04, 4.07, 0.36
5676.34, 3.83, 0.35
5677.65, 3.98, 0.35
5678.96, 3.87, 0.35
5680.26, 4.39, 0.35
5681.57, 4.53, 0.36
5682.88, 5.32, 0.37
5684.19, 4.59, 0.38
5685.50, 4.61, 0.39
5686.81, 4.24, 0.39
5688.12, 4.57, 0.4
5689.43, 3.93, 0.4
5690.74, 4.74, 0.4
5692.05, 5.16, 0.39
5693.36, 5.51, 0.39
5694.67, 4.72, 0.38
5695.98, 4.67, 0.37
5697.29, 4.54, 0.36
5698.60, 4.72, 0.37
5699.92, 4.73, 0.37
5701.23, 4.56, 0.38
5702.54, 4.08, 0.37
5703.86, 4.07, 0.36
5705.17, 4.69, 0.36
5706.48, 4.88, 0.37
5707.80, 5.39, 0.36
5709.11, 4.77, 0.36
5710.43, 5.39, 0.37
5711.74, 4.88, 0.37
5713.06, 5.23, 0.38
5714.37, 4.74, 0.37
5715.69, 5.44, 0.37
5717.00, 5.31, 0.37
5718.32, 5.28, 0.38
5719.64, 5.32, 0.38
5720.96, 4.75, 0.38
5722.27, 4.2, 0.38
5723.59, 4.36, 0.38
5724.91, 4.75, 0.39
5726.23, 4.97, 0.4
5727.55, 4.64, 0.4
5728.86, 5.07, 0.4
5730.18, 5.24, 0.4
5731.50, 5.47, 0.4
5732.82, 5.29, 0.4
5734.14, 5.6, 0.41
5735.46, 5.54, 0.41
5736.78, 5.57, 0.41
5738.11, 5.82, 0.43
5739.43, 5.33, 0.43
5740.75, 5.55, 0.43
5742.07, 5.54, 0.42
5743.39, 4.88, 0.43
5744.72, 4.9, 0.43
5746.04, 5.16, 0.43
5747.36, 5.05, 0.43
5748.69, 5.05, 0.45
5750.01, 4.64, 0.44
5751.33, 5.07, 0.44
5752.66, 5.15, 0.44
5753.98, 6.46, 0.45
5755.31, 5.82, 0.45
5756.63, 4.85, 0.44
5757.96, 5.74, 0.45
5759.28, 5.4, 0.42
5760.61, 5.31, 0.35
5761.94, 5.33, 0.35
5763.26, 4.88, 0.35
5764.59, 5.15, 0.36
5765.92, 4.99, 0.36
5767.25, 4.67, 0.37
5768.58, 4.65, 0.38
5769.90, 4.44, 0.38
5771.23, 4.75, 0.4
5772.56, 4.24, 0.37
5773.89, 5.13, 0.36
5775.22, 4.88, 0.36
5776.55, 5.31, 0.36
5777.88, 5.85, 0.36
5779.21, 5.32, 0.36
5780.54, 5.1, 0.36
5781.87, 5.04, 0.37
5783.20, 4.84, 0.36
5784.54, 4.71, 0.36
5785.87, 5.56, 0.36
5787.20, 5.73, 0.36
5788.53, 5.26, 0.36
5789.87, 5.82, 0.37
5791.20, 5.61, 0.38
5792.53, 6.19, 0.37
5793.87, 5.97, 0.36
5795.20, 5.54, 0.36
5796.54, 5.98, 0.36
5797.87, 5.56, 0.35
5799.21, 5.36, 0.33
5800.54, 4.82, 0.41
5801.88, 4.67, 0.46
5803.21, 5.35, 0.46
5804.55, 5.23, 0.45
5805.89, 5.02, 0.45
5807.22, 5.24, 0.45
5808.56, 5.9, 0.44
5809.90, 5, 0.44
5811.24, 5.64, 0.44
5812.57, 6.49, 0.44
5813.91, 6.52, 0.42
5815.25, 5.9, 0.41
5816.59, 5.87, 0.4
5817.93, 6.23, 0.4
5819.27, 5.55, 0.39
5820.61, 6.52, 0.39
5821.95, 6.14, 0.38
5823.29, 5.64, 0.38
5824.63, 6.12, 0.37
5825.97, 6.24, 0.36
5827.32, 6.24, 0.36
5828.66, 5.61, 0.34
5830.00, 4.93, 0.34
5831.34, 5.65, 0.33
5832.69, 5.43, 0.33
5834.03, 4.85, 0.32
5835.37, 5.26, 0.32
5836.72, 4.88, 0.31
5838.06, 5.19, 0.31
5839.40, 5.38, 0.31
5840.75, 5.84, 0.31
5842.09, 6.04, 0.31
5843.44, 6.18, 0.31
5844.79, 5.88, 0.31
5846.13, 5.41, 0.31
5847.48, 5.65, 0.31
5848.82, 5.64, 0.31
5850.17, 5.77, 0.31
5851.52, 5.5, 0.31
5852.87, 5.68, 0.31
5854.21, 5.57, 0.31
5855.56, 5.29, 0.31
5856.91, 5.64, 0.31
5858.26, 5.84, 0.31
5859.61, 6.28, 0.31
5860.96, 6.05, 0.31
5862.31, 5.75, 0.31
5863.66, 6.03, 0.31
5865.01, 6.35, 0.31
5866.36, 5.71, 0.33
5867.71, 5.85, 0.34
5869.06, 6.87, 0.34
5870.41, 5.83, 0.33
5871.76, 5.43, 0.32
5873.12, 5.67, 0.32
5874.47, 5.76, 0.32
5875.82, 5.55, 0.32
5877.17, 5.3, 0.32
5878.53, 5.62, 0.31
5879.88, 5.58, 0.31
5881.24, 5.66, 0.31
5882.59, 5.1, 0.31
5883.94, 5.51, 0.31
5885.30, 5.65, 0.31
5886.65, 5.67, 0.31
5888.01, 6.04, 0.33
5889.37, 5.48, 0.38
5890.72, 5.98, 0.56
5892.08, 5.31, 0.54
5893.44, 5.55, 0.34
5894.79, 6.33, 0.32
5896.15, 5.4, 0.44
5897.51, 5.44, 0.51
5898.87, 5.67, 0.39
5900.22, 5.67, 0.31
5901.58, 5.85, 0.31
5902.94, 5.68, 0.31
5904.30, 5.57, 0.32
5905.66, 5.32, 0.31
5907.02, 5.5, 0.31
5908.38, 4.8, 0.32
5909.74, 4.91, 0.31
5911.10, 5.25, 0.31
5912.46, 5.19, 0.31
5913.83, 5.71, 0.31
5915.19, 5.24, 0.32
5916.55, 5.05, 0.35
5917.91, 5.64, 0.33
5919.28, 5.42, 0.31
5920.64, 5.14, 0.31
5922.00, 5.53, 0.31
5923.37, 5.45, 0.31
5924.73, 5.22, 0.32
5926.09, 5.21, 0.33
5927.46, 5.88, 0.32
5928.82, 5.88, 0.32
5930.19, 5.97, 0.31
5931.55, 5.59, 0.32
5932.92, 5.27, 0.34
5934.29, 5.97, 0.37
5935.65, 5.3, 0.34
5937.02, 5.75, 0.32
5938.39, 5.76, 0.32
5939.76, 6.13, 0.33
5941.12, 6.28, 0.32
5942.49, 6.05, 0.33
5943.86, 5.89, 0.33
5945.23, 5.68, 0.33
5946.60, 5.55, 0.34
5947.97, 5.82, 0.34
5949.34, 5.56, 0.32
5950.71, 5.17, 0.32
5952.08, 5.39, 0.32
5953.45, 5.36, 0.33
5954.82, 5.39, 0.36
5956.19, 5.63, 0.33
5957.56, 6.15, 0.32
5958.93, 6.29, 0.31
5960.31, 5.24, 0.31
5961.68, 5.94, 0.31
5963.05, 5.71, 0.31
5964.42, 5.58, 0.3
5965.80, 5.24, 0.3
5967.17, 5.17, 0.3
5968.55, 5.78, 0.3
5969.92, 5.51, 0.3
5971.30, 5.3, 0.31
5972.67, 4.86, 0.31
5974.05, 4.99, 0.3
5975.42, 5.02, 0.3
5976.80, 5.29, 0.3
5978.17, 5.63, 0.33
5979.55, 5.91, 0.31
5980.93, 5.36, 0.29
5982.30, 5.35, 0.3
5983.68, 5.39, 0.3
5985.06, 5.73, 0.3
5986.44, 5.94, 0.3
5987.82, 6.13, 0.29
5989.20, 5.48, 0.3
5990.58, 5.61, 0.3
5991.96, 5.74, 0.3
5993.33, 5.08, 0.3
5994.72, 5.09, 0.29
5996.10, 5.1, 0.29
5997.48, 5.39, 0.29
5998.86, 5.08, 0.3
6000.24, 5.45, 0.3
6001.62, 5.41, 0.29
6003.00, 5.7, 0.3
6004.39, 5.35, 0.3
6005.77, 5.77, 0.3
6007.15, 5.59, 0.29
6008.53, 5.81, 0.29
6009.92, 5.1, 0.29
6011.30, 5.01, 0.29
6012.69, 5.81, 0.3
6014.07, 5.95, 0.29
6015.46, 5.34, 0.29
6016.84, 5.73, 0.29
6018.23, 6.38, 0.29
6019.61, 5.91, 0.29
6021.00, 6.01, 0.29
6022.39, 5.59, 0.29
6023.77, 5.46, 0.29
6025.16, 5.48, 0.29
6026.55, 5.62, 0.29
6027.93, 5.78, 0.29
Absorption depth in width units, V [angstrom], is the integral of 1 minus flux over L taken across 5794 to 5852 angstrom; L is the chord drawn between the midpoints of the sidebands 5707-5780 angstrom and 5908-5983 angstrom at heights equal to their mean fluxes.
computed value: -3.75 angstrom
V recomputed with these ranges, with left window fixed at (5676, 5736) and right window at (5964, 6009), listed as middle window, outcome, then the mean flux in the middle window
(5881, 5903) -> -1.75 angstrom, 5.65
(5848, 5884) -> -3.97 angstrom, 5.74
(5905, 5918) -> 0.07 angstrom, 5.24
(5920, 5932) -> -0.53 angstrom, 5.54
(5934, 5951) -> -1.35 angstrom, 5.77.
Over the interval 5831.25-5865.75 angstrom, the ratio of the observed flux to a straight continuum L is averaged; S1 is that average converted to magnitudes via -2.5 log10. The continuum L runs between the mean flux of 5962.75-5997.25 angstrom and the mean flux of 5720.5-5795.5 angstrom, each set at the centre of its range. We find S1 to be -0.07 mag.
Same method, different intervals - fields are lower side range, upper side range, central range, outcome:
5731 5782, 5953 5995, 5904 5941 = -0.01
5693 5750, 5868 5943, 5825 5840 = -0.02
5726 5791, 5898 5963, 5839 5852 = -0.07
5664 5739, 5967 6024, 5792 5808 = -0.08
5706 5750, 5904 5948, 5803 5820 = -0.08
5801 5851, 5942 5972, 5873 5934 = 0.02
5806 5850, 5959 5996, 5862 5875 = -0.05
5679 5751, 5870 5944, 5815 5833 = -0.11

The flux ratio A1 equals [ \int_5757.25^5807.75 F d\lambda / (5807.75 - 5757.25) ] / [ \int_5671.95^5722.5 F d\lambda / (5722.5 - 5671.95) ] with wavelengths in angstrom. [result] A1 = 1.12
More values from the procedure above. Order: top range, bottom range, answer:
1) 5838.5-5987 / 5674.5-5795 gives 1.12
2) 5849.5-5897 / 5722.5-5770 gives 1.11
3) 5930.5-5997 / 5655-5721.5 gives 1.22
